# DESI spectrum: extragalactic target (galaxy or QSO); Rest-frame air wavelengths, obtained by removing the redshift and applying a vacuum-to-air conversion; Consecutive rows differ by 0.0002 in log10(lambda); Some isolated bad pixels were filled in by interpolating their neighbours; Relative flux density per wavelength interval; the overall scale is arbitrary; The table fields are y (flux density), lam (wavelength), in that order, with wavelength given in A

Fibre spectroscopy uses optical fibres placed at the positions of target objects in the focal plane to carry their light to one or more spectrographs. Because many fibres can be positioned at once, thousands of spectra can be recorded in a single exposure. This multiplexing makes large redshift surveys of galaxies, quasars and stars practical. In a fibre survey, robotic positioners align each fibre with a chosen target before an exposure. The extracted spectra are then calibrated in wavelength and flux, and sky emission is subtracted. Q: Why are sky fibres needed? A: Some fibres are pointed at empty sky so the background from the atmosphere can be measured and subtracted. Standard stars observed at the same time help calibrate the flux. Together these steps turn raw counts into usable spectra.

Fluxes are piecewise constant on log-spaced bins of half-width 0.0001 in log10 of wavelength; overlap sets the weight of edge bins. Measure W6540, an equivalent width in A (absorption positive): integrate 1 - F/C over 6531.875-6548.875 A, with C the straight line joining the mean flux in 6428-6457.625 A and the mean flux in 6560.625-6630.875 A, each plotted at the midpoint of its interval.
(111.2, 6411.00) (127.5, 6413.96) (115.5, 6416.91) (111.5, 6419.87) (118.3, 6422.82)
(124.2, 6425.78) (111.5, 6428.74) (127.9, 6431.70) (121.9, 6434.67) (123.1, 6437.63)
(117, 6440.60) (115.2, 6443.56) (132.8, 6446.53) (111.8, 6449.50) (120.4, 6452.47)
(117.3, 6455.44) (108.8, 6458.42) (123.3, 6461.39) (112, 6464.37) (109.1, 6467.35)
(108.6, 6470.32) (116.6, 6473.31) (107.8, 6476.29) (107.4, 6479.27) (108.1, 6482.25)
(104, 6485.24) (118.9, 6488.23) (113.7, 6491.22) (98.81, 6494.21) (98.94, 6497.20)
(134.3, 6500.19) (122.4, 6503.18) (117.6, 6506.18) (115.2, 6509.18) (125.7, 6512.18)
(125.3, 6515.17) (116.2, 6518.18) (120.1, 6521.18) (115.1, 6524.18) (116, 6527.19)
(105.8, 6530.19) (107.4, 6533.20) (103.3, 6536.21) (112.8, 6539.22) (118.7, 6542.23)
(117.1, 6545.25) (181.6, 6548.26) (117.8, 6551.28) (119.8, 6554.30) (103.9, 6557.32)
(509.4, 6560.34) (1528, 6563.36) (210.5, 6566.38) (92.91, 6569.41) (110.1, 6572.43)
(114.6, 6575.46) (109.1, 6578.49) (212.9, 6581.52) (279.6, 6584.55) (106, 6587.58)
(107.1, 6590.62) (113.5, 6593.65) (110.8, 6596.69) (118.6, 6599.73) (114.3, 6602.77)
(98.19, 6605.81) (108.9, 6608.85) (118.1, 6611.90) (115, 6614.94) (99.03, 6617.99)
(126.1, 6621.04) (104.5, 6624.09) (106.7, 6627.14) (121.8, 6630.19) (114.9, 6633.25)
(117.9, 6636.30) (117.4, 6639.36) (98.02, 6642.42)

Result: 4.8 A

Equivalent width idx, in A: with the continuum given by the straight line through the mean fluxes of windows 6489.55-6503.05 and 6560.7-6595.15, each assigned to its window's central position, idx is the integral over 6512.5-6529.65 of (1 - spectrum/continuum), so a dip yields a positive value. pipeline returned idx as 4.6 A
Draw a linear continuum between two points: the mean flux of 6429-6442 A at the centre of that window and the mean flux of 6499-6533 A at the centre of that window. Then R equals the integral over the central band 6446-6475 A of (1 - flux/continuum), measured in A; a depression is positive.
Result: 1.2 A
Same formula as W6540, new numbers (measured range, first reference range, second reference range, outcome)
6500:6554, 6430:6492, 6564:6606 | 8.23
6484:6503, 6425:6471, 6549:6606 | 5.36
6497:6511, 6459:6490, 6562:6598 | 2.90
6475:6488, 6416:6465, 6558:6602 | 4.23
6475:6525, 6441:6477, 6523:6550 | 1.31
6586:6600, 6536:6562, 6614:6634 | 2.74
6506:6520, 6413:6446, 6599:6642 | -0.44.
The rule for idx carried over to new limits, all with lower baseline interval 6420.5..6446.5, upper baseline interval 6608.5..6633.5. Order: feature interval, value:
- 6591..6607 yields 0.4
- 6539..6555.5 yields -1.9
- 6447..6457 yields 0.1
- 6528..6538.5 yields 0.9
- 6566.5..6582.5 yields -2.5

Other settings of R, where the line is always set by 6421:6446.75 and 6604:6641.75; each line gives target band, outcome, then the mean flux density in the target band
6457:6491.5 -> 2.1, 111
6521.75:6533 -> 0.4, 112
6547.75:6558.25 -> -1.1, 127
